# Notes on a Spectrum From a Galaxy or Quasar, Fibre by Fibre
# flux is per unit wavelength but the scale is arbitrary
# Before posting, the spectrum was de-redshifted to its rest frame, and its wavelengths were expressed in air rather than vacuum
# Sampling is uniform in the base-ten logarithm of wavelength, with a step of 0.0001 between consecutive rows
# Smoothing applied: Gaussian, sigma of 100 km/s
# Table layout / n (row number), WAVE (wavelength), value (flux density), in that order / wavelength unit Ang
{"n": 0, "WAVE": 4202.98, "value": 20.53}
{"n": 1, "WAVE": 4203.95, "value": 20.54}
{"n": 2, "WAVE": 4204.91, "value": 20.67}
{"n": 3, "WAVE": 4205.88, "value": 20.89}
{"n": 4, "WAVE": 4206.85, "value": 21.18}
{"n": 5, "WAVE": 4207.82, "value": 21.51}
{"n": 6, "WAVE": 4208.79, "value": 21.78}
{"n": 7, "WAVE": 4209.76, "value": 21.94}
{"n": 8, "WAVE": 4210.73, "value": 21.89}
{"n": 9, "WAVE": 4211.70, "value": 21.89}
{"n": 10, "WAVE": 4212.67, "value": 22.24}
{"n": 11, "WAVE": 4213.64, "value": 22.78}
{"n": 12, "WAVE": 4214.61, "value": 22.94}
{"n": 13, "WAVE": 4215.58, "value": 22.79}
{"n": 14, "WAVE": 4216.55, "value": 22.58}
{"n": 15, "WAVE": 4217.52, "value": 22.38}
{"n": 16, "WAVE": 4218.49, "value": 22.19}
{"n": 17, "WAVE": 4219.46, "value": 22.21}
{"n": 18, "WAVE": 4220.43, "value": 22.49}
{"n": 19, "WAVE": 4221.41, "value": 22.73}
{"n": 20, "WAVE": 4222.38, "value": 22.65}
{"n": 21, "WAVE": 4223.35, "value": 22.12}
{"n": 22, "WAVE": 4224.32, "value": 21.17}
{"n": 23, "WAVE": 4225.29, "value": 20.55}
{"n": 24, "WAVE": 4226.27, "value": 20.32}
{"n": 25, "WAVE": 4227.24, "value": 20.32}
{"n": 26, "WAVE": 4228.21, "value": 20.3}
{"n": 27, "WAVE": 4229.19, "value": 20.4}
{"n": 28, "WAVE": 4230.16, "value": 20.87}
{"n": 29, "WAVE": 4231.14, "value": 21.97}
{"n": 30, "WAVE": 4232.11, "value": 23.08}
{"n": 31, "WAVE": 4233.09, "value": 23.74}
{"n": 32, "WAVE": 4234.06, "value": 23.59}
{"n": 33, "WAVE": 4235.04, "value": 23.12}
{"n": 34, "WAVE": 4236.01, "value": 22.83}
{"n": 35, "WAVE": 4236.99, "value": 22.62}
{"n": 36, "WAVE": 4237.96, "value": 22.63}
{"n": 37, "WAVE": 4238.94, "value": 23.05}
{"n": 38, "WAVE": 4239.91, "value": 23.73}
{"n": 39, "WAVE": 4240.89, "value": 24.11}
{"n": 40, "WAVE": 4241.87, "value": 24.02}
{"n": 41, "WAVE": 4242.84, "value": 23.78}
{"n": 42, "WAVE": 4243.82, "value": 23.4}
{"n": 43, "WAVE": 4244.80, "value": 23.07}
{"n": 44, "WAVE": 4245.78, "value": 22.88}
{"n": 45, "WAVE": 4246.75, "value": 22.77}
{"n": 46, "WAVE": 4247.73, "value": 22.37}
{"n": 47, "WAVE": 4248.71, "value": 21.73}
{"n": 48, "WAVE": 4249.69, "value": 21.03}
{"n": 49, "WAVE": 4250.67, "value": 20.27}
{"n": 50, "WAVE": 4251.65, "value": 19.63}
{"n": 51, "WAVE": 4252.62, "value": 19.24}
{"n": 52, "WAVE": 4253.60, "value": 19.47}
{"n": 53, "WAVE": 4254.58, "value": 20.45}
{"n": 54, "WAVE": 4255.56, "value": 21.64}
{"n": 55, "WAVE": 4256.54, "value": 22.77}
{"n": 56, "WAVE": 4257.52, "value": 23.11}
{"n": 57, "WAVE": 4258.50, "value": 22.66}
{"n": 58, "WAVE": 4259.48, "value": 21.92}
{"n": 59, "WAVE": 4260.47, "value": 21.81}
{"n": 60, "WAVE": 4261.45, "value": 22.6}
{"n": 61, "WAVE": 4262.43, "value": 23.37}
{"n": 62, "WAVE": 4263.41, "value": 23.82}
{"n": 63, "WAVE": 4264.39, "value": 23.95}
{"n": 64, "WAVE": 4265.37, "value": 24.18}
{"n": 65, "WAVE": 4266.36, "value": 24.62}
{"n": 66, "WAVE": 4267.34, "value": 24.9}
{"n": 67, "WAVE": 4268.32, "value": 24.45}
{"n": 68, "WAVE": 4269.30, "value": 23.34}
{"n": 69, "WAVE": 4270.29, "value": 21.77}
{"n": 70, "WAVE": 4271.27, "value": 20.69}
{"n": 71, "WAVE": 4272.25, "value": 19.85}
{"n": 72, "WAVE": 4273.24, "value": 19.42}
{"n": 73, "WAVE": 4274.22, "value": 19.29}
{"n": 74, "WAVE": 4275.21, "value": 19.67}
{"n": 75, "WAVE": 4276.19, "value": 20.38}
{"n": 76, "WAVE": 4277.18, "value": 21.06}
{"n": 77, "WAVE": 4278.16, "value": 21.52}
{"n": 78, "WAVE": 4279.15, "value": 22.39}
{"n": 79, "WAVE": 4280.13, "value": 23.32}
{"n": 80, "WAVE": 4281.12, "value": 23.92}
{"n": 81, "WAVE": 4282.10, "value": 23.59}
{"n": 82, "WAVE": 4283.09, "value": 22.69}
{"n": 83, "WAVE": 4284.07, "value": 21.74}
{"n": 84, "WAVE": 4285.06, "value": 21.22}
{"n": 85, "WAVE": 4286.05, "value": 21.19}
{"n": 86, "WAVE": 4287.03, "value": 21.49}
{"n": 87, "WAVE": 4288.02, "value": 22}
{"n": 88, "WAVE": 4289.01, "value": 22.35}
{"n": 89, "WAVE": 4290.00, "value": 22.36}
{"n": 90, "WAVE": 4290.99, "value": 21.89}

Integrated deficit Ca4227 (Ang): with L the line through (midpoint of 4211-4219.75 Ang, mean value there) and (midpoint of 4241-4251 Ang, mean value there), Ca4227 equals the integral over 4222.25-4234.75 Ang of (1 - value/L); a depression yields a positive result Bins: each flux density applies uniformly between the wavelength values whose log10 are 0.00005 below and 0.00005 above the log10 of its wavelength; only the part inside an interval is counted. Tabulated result 0.5 Ang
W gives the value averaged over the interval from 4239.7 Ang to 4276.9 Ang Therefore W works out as 22.1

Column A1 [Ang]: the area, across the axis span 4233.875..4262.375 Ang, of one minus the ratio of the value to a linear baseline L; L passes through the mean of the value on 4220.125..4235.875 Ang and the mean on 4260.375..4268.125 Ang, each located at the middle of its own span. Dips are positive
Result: 0.77 Ang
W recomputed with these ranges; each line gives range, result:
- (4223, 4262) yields 22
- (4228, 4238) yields 22.3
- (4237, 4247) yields 23.3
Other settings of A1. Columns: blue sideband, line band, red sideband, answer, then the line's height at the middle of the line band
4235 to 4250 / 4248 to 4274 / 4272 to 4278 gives -0.9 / 21.3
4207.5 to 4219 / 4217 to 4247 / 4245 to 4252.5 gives -0.8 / 21.9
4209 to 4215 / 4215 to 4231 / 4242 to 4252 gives 0.4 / 22.2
